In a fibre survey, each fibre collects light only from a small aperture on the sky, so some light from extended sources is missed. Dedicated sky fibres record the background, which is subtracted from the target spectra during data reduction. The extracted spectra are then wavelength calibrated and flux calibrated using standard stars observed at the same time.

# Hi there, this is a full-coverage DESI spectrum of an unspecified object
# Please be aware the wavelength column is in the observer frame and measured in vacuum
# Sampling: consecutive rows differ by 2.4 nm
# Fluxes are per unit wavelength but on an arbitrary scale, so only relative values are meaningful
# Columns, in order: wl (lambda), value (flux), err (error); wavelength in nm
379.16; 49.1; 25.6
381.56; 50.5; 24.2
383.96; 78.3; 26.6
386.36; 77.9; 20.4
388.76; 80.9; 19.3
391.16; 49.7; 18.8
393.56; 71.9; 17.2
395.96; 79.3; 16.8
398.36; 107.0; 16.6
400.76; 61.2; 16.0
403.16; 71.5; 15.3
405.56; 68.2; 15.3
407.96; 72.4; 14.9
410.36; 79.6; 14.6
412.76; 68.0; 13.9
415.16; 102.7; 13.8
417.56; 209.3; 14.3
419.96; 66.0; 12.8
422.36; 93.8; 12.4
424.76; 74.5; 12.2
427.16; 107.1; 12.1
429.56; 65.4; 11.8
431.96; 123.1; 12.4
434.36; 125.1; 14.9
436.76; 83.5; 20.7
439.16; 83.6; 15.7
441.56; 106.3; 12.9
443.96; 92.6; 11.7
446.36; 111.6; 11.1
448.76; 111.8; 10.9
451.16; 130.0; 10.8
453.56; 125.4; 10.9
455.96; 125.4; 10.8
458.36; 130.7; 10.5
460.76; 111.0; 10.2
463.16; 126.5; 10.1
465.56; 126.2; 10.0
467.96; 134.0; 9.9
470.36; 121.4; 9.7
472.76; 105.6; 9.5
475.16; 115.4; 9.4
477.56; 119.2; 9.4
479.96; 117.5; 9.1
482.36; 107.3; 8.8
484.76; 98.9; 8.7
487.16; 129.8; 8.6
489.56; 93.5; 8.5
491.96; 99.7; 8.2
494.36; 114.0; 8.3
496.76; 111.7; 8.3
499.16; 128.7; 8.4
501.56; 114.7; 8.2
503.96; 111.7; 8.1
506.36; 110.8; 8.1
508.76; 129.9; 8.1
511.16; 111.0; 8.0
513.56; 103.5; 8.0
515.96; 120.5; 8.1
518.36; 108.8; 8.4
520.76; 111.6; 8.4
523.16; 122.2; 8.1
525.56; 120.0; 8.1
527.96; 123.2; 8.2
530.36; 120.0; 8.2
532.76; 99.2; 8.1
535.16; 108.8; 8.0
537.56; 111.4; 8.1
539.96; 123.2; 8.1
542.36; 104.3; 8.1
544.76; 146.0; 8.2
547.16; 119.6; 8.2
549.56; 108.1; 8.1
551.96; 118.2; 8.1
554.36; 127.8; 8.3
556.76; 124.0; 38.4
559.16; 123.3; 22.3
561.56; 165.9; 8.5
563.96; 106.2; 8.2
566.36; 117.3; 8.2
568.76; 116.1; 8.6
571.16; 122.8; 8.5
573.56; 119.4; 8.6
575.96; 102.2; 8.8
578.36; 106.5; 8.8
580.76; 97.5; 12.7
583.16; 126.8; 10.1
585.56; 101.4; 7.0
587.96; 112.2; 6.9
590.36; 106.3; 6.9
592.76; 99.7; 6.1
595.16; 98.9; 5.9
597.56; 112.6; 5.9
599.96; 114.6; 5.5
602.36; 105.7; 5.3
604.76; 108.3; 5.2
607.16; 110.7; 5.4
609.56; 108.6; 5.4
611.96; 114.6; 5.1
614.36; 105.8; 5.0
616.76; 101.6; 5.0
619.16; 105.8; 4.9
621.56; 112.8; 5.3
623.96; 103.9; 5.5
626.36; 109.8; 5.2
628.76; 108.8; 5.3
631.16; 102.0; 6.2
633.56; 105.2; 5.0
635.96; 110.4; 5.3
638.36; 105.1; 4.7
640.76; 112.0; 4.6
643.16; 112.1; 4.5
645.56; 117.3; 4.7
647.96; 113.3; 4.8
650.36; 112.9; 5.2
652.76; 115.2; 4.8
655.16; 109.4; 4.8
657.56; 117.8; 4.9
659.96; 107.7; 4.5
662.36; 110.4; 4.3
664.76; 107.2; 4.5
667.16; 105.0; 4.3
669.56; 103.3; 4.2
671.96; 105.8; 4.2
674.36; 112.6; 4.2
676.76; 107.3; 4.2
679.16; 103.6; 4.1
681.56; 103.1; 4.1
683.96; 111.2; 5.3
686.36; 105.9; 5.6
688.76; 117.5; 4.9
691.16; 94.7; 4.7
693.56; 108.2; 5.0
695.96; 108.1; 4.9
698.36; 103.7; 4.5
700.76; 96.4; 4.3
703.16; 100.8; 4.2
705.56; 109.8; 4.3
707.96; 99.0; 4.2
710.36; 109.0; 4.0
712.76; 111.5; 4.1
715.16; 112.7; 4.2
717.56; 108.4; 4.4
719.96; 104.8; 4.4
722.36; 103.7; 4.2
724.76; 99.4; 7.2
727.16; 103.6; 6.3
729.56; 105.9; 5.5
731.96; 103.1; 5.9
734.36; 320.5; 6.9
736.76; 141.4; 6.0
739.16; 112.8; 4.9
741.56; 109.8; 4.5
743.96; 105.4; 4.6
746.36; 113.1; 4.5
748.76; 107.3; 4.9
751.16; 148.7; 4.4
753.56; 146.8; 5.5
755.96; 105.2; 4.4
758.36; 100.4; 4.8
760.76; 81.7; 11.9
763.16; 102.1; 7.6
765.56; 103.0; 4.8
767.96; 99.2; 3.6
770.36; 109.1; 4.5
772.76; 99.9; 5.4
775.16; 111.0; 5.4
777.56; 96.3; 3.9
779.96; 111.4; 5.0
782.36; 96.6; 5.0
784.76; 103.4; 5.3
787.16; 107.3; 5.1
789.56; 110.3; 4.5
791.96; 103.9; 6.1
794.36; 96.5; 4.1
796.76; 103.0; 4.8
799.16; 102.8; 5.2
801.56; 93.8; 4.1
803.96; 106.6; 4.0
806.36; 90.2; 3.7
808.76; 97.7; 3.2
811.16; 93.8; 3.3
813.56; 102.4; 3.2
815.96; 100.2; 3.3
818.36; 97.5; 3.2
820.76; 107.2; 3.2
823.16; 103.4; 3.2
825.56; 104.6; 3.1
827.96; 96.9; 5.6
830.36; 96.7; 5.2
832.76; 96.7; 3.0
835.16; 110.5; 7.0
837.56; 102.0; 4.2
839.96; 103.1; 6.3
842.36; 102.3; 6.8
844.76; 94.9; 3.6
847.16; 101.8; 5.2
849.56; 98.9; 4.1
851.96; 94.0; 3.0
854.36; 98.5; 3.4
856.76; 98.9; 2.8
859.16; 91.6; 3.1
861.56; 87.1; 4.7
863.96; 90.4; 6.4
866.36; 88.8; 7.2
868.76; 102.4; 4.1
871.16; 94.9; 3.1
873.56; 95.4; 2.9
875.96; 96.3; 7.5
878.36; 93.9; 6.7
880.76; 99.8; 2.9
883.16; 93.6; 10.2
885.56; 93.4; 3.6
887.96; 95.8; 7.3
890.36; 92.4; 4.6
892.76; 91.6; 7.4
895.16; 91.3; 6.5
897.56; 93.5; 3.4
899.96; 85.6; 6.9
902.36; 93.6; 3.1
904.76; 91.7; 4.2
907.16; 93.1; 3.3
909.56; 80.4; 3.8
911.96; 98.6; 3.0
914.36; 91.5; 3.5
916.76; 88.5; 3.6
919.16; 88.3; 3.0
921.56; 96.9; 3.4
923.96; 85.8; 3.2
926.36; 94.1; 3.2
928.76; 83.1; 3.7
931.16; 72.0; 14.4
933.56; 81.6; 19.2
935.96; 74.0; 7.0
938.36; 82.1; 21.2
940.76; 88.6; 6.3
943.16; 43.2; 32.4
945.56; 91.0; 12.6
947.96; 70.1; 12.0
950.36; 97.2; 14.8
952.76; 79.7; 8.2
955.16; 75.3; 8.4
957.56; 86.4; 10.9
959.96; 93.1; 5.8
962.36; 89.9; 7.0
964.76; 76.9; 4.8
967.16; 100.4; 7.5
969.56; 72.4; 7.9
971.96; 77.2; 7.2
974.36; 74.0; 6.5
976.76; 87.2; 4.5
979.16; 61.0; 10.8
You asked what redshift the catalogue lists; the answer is 0.120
